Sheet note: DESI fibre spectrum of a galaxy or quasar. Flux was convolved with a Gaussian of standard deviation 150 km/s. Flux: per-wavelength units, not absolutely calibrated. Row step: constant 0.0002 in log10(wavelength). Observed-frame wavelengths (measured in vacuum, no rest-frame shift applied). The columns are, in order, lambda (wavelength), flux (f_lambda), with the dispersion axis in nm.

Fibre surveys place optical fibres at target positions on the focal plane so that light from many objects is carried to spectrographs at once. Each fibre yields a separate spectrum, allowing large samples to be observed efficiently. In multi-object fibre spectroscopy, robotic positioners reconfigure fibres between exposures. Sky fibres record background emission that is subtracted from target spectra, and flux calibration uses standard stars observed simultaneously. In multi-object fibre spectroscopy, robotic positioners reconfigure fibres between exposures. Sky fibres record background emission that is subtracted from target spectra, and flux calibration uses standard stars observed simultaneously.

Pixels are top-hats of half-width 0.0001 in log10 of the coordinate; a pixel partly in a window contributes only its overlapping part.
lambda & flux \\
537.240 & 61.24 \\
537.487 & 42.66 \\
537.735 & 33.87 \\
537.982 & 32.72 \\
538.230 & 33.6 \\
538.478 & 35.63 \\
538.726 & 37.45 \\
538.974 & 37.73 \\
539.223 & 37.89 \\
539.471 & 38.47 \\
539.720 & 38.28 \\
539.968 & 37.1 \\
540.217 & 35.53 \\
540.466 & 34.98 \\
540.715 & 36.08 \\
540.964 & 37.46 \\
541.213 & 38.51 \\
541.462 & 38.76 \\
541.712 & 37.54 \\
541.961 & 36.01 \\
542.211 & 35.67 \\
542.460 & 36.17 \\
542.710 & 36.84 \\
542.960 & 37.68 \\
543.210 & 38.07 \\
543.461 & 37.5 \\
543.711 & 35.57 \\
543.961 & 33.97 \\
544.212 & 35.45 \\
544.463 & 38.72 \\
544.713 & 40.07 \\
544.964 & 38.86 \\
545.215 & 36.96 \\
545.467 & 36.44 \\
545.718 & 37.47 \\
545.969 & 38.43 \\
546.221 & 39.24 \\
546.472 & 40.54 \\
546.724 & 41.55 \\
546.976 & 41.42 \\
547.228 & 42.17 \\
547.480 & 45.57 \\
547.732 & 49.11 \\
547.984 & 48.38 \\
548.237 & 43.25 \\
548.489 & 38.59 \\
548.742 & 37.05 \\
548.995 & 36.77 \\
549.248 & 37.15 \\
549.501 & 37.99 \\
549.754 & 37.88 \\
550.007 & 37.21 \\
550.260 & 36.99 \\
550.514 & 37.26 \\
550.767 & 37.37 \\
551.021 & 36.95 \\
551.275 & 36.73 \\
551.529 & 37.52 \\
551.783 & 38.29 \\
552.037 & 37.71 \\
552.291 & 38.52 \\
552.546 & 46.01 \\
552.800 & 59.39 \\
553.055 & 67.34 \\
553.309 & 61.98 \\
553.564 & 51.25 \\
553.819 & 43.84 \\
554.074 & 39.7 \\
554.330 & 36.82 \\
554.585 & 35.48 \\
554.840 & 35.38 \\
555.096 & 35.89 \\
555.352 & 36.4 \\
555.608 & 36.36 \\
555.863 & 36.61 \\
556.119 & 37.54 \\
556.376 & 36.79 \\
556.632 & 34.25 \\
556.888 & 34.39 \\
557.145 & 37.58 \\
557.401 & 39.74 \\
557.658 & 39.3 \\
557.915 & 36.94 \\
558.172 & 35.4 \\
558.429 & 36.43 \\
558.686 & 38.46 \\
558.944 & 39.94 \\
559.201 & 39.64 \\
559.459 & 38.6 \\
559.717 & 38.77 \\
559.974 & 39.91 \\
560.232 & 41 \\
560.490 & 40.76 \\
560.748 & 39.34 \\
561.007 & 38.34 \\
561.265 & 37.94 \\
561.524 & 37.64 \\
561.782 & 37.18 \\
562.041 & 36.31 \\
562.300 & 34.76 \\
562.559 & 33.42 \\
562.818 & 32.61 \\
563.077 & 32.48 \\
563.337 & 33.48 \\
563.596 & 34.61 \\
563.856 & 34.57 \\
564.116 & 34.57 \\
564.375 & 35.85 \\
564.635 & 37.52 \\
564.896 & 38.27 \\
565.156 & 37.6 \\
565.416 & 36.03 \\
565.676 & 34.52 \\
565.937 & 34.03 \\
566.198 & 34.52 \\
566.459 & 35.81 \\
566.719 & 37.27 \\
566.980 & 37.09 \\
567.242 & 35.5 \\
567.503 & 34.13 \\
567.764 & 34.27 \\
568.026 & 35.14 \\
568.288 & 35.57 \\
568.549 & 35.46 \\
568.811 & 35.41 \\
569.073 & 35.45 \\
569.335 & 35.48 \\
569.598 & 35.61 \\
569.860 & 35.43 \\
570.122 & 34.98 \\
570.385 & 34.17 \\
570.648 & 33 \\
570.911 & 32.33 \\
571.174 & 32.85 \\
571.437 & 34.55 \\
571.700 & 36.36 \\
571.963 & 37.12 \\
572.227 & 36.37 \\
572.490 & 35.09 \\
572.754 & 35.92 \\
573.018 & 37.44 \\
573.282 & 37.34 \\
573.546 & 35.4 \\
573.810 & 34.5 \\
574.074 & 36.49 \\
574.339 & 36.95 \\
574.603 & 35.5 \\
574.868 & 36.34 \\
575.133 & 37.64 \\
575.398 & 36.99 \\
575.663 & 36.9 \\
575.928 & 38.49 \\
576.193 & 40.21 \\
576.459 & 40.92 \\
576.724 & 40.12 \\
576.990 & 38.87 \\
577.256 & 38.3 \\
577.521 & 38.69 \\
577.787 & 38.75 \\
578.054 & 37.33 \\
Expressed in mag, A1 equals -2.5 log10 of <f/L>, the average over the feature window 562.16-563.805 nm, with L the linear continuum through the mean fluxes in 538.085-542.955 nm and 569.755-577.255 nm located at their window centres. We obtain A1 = 0.090 mag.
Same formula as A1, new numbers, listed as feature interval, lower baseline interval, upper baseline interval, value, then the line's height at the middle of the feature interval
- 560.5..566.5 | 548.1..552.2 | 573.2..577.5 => 0.056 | 37.7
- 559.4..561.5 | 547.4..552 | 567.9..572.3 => -0.063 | 37.1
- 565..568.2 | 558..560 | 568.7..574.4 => 0.030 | 36.5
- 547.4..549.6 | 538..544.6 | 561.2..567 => -0.143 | 36.4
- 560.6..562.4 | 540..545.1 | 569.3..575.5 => -0.040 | 36.1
